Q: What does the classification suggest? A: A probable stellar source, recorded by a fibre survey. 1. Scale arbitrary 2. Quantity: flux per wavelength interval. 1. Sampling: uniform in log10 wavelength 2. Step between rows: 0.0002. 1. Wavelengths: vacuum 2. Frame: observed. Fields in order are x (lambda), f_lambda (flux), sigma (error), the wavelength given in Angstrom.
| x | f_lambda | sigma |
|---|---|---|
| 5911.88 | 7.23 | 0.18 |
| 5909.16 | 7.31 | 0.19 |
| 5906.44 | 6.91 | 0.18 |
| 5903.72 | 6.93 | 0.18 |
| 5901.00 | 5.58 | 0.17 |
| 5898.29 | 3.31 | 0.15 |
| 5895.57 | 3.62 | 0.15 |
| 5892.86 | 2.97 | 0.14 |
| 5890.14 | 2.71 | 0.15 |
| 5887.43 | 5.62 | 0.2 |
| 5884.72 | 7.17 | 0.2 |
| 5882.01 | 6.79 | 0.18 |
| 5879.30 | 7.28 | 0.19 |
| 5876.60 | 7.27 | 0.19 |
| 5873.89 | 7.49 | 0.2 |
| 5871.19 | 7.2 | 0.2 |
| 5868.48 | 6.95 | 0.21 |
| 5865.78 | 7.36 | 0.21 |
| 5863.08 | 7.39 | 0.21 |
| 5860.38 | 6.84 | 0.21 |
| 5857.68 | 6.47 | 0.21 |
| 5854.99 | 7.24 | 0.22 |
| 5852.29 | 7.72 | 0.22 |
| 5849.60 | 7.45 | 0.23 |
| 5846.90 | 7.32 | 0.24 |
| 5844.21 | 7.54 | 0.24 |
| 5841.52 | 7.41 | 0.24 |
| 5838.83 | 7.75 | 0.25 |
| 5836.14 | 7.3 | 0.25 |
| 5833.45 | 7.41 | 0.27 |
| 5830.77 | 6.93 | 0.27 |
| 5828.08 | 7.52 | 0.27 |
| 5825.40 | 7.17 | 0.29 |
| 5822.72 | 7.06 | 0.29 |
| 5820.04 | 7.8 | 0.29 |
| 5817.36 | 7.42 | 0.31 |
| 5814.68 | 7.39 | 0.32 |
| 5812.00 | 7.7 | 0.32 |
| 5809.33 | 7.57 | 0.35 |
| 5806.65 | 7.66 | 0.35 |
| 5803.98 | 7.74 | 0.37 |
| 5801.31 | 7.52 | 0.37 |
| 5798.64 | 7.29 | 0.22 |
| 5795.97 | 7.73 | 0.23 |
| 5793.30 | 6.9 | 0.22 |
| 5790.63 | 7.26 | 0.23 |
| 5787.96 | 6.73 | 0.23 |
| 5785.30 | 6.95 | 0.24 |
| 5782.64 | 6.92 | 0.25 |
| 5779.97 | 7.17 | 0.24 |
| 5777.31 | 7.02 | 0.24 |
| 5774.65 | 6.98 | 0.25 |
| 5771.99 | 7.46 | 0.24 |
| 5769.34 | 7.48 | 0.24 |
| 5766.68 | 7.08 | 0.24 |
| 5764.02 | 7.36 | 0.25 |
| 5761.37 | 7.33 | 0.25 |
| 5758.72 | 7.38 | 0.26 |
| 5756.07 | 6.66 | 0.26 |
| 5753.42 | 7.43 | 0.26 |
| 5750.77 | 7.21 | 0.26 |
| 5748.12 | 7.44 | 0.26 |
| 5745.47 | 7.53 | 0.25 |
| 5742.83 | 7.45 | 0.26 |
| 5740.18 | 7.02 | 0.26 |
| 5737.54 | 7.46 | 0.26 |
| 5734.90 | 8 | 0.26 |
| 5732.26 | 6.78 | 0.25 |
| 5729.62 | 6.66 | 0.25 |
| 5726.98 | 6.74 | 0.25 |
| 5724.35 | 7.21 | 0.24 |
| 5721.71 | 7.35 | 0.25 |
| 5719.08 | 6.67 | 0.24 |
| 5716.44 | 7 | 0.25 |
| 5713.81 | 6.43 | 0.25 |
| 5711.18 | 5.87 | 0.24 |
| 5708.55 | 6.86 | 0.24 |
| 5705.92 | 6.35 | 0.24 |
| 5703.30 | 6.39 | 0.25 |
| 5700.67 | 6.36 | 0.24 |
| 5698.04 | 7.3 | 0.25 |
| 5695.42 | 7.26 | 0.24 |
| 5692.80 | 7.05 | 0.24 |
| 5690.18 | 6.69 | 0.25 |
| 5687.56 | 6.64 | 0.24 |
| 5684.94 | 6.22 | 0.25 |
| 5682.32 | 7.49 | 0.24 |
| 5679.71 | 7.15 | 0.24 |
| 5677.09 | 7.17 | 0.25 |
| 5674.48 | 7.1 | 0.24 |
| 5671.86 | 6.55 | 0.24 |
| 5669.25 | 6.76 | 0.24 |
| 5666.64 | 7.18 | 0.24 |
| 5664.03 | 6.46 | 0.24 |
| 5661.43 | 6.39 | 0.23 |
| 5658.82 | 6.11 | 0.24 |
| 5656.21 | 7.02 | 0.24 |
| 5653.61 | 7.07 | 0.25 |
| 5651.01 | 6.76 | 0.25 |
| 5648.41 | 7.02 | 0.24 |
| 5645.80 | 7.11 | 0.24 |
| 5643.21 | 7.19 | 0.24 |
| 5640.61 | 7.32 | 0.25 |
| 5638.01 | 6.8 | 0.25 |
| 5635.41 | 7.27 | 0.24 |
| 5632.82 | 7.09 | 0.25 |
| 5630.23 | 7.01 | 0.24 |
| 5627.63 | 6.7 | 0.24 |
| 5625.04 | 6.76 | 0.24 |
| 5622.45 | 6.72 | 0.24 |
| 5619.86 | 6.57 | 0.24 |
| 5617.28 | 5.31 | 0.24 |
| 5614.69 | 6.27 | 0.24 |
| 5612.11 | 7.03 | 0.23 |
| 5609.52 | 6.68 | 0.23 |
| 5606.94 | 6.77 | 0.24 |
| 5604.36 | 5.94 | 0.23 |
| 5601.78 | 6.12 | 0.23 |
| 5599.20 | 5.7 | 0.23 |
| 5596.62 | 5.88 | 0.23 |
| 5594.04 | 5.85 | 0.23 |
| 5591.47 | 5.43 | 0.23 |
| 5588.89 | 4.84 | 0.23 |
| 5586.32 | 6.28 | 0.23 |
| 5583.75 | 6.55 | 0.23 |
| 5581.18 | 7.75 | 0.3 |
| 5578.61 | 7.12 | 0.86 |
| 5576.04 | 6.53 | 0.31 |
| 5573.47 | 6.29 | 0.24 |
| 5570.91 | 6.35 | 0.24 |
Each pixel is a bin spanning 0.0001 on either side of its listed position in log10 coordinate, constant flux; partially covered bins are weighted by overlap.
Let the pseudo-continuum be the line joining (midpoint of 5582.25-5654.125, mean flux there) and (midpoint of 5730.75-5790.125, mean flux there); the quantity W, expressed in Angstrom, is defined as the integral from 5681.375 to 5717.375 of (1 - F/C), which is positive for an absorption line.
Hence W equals 1.1 Angstrom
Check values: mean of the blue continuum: 6.5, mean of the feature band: 6.7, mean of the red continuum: 7.22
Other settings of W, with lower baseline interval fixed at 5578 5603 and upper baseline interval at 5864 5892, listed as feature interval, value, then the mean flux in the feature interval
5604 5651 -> -4.51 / 6.77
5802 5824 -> -3.78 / 7.54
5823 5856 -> -4.64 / 7.39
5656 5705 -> -4.27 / 6.8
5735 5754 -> -3.17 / 7.4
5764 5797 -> -3.87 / 7.14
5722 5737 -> -1.89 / 7.12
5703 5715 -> -0.17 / 6.38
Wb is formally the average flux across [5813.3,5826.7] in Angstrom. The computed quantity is 7.37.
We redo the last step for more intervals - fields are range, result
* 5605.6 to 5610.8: 6.72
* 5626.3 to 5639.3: 6.97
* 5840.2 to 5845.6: 7.48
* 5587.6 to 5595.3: 5.37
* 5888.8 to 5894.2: 2.84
